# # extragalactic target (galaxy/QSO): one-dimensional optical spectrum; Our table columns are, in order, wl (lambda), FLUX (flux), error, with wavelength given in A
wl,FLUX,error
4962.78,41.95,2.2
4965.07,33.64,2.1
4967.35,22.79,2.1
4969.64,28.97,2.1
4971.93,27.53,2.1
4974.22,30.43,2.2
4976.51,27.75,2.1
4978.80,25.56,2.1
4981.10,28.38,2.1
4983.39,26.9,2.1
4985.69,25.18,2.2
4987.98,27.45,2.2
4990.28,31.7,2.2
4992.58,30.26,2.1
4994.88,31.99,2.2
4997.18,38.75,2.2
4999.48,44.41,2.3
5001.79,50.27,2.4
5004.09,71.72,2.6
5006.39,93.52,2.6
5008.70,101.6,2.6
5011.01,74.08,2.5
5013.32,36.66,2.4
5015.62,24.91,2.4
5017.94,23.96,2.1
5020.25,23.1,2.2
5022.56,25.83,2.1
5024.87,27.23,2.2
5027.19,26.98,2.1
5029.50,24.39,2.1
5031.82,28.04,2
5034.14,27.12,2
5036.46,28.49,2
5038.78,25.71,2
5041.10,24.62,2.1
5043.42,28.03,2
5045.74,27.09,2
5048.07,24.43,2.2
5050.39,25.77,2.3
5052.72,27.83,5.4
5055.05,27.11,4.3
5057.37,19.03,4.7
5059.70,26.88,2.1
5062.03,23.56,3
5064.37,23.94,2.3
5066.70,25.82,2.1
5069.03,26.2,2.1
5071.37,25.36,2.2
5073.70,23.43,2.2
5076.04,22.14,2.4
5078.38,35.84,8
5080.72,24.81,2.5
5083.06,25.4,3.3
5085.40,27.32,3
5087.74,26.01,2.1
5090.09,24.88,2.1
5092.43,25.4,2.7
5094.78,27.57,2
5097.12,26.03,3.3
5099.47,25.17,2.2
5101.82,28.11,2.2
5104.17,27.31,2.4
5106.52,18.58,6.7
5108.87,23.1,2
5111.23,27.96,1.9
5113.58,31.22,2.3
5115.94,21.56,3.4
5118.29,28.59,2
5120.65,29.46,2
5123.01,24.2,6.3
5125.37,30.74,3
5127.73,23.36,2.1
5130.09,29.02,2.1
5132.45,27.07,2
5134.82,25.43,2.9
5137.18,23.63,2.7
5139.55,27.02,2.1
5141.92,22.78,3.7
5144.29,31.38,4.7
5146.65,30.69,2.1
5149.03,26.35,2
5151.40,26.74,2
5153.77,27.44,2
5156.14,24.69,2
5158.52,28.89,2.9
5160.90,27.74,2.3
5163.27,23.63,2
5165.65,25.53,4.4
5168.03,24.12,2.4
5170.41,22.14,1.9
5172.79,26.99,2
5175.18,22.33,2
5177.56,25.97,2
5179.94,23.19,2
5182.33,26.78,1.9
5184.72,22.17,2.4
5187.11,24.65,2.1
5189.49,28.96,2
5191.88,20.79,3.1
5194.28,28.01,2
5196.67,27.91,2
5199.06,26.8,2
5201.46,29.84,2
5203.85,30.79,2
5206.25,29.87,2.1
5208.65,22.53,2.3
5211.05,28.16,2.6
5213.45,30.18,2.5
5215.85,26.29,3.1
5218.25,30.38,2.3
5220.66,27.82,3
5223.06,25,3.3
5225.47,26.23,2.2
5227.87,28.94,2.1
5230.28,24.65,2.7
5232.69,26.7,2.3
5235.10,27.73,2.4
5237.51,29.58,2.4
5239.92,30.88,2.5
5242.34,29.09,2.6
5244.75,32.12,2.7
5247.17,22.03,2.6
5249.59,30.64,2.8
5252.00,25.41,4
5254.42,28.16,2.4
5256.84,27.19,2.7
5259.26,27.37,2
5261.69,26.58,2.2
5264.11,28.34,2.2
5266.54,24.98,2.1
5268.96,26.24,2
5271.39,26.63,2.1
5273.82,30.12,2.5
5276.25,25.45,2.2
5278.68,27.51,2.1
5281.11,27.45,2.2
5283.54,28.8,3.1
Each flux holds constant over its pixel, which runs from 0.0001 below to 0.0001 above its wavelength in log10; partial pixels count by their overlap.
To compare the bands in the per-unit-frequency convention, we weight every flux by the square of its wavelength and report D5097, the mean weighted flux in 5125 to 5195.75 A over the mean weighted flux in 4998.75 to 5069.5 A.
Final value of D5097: 0.8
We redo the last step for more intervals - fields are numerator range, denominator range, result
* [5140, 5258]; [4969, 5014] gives 0.68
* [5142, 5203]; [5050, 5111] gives 1.06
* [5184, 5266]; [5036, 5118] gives 1.13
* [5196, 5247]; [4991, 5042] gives 0.76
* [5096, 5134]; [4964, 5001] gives 0.92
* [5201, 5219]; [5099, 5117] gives 1.16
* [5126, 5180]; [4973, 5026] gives 0.69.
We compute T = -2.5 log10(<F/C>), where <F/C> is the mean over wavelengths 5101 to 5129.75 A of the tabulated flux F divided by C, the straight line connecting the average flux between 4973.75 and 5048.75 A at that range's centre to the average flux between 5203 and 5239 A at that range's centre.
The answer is 0.21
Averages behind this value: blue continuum 36.1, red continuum 27.7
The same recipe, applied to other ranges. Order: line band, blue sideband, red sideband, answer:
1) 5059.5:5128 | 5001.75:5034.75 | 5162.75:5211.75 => 0.34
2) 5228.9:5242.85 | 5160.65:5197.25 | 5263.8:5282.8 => -0.07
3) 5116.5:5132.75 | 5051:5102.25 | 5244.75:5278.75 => -0.05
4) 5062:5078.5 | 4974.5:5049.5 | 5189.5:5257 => 0.31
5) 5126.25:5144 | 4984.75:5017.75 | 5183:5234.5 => 0.31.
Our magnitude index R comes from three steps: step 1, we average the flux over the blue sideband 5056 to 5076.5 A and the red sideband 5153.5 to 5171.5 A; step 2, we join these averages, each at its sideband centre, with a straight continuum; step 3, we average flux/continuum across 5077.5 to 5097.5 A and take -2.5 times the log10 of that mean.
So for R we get -0.11 mag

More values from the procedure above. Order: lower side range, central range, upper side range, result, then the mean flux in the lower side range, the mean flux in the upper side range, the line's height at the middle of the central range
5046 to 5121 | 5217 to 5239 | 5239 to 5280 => -0.01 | 25.8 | 27.5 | 27.2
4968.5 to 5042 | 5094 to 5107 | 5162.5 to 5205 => 0.19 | 36.4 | 25.6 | 30.6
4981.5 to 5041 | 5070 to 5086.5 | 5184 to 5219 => 0.29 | 38.4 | 27.2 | 34.5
